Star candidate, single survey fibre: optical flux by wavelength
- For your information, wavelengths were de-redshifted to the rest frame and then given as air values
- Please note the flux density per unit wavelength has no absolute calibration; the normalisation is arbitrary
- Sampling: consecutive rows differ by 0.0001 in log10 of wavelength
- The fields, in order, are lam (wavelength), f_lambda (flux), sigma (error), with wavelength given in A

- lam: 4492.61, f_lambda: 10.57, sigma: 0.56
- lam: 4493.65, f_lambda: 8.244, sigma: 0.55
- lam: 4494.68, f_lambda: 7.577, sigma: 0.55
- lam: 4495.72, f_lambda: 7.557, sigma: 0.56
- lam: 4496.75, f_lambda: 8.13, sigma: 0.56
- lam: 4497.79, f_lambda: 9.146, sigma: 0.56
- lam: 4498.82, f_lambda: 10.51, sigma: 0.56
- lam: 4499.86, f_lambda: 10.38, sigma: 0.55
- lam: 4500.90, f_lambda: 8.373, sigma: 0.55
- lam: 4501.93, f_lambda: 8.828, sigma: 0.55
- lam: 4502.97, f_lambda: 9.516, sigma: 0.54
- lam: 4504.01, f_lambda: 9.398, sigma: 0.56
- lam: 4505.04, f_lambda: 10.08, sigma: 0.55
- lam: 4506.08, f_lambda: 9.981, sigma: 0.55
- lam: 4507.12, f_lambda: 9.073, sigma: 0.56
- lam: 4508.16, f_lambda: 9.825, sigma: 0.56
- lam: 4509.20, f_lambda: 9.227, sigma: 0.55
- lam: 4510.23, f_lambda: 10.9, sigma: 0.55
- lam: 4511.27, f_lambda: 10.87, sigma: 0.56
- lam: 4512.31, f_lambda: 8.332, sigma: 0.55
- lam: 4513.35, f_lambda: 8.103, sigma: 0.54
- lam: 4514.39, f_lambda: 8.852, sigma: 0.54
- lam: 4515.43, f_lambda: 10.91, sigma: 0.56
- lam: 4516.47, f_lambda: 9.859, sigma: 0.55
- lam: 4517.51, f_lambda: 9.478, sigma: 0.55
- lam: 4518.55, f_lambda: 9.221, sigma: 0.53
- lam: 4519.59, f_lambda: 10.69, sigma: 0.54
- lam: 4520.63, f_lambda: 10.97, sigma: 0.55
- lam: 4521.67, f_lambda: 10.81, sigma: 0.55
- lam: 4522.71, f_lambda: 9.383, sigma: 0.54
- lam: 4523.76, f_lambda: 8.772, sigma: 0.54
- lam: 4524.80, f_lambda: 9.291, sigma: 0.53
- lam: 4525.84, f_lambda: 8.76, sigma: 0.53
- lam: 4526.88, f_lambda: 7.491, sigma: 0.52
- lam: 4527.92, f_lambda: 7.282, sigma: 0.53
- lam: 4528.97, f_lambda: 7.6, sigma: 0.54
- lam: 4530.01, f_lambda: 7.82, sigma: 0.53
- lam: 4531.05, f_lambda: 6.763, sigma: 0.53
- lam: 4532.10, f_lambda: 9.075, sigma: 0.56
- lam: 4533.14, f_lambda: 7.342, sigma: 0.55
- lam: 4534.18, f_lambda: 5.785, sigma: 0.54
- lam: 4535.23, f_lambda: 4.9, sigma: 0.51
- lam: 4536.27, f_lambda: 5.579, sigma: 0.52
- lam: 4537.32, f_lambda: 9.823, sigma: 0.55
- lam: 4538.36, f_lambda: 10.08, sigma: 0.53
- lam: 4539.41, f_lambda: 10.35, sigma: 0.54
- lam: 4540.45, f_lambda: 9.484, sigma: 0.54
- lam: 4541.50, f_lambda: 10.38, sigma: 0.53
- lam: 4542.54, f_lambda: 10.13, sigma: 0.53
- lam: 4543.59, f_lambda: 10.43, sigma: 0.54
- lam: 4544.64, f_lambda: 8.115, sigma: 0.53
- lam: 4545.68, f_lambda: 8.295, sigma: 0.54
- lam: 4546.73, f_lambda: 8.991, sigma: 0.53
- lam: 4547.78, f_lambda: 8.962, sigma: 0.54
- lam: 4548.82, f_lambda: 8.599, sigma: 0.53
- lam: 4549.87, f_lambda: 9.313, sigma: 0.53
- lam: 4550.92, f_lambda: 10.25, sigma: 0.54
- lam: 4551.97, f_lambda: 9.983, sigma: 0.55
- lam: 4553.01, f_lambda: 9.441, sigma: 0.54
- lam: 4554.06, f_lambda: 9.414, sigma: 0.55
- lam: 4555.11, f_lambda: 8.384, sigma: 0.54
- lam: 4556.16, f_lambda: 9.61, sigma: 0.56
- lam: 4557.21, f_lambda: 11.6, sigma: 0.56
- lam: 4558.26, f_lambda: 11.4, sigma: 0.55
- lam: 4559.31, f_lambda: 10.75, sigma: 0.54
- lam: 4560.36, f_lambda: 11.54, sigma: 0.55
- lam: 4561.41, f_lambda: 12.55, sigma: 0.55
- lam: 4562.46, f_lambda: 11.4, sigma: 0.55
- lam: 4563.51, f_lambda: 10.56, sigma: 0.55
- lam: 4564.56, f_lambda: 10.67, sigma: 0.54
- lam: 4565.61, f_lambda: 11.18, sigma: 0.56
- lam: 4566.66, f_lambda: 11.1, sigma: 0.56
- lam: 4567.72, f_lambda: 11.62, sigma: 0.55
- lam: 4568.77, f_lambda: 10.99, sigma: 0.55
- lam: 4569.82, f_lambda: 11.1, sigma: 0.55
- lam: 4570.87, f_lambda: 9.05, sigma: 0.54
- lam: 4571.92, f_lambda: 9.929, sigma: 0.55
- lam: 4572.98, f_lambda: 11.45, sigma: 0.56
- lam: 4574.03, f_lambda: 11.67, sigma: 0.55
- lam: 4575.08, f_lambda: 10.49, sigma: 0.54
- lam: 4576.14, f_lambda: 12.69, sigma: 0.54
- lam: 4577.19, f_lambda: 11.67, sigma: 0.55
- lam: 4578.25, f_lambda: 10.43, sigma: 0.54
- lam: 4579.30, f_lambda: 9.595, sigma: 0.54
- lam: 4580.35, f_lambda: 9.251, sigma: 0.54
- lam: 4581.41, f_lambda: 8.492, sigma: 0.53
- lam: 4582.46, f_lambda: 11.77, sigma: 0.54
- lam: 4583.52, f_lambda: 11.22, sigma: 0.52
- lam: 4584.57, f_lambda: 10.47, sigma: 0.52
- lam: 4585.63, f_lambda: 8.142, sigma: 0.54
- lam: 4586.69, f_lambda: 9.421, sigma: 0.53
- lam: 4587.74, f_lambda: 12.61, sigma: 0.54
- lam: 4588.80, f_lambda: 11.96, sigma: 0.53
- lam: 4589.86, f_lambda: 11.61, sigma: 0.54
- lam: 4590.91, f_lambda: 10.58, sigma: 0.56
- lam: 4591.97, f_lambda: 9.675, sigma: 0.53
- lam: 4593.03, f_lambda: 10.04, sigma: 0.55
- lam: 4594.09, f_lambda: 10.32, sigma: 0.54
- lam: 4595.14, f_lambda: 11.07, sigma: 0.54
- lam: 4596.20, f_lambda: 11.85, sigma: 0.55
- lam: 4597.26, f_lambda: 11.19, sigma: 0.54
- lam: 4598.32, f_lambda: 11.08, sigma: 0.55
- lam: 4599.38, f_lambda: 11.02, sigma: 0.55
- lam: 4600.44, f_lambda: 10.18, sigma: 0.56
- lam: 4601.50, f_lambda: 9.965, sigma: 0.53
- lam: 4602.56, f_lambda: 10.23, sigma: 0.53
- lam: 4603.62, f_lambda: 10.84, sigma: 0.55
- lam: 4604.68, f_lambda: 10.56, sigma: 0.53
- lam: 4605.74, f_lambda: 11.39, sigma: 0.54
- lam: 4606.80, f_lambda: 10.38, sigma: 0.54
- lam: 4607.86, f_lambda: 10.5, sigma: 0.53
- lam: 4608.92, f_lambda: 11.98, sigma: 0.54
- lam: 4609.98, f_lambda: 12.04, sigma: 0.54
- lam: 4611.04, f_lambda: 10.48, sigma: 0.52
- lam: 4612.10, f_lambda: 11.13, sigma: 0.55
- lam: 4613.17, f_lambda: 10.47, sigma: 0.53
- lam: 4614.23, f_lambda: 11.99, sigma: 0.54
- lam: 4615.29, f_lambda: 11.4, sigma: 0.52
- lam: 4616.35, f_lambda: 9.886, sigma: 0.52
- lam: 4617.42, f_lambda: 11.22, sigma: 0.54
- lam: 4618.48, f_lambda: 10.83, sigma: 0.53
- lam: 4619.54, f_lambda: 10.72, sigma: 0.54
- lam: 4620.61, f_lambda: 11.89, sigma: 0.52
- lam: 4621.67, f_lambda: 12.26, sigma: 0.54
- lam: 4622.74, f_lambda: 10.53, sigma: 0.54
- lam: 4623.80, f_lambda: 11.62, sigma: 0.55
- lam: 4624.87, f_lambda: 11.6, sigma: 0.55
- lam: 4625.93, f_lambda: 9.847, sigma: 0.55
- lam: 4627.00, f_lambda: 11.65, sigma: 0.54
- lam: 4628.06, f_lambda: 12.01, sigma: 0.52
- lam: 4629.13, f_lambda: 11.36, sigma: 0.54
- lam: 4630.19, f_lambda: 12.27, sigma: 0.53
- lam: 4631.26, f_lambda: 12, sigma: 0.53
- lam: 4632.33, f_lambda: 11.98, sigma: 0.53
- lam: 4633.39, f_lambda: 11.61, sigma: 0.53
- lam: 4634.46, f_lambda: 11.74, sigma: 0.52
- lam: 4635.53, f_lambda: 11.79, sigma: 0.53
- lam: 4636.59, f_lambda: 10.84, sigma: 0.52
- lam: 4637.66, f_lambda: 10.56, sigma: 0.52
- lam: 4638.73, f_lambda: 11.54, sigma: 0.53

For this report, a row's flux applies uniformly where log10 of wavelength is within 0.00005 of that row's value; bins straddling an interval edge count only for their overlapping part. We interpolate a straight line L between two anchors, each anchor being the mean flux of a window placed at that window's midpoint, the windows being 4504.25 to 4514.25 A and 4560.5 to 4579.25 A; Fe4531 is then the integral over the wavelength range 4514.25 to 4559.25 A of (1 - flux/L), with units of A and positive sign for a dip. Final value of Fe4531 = 5.1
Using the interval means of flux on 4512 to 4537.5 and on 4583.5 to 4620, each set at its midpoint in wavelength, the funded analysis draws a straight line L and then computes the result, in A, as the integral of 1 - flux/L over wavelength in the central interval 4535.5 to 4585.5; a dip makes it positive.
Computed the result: -3.1 A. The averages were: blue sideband 8.5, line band 10.2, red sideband 10.8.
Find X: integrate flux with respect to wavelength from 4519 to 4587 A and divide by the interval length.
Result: 9.7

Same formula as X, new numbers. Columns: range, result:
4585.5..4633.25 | 11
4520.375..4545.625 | 8.57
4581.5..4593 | 10.6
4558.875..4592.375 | 10.8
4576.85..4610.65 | 10.7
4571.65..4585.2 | 10.7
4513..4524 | 9.78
